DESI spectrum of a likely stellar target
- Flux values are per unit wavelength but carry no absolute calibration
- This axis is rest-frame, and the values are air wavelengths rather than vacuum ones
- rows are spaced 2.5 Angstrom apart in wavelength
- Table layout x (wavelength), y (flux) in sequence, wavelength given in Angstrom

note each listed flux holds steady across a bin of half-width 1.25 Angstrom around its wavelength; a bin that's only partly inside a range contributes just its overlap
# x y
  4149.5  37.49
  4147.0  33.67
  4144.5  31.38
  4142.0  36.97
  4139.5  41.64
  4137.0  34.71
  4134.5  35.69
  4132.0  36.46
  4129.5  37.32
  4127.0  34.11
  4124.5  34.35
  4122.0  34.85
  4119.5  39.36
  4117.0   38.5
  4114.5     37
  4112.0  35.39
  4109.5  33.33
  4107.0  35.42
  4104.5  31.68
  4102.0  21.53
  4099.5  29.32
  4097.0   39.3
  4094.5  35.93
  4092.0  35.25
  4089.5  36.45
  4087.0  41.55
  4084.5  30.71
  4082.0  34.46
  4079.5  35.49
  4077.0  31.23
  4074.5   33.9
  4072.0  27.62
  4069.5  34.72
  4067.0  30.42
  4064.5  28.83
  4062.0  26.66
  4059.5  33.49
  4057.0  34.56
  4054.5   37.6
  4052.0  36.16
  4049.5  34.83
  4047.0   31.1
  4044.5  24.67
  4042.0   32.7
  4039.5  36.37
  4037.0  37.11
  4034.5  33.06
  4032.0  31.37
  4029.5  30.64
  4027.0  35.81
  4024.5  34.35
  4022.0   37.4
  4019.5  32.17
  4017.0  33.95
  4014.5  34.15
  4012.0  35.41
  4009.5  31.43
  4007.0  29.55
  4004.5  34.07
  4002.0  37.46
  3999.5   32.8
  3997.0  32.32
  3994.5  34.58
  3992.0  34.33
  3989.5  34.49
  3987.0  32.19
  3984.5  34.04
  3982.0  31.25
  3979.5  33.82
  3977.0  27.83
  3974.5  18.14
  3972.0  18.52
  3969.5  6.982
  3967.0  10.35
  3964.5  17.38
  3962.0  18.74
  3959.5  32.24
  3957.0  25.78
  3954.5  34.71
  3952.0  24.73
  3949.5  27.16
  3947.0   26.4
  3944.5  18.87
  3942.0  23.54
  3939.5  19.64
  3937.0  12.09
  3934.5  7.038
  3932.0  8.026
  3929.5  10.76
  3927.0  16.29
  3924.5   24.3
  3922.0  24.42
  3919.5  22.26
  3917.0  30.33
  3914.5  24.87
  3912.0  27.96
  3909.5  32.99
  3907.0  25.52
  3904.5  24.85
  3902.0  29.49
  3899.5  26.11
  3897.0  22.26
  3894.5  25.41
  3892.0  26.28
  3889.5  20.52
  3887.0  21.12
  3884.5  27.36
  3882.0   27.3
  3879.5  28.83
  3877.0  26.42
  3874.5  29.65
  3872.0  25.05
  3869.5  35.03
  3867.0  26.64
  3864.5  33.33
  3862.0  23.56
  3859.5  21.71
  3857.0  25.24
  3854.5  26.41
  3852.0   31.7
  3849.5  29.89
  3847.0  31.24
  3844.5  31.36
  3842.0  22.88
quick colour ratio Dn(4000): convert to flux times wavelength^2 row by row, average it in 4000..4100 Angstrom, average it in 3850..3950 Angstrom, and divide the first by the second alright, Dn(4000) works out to 1.50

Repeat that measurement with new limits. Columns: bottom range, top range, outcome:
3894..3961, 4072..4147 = 1.64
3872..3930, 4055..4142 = 1.50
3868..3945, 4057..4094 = 1.54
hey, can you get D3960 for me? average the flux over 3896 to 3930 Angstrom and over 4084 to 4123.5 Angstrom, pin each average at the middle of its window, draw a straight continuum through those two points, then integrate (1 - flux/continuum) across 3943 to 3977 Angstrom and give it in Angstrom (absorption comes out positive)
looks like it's 6.72 Angstrom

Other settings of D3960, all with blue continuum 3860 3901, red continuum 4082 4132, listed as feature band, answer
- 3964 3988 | 5.55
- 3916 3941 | 9.52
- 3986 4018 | -2.73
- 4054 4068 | 0.62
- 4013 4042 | -2.05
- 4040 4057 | -0.22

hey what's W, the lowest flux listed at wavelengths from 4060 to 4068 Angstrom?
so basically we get 26.66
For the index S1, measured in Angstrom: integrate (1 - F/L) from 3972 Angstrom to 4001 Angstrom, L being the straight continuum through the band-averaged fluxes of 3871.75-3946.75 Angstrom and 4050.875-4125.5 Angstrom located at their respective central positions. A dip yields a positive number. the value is -3.35 Angstrom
